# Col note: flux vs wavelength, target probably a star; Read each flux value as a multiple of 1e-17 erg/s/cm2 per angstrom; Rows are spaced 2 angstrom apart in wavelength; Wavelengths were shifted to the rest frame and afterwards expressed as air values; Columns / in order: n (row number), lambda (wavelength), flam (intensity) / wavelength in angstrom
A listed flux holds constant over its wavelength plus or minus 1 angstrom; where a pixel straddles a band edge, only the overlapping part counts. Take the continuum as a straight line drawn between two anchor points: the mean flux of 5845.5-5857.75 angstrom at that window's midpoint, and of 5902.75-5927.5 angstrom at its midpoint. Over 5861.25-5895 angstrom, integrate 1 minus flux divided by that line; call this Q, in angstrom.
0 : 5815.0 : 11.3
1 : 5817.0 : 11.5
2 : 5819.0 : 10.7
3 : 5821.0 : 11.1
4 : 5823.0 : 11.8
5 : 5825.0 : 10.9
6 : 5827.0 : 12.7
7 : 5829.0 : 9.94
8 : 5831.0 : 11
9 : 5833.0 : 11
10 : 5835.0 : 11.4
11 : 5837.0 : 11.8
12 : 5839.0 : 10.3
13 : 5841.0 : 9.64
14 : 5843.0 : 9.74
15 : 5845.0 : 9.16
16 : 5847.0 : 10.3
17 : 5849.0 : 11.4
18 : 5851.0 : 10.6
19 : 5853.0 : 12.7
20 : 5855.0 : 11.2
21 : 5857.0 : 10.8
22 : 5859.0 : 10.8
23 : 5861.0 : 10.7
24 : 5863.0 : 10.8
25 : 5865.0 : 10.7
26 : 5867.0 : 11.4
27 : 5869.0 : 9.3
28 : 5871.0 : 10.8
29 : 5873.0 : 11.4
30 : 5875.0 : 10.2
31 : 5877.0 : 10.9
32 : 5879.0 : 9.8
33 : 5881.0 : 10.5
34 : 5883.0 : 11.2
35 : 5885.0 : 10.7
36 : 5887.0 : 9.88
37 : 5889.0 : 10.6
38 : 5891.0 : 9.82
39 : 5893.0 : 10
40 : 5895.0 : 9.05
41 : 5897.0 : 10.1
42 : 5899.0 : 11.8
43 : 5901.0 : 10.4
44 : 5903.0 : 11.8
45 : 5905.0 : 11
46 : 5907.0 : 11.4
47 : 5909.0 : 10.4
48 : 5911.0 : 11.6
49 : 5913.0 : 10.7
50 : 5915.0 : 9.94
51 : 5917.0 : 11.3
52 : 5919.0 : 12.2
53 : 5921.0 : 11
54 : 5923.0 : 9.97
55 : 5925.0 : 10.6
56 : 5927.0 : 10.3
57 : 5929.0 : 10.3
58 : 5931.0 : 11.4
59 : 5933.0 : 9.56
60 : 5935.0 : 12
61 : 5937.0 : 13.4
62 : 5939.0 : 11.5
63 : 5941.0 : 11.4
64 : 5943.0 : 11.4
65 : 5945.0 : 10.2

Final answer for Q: 1.7 angstrom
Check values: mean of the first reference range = 11.1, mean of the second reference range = 10.9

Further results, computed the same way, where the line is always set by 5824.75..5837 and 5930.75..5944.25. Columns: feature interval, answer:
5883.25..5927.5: 2.89 angstrom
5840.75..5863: 1.18 angstrom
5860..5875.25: 0.86 angstrom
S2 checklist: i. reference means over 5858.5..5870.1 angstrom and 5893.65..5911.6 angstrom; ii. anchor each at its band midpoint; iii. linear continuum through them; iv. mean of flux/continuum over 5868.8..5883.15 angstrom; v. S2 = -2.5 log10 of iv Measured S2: 0.01 mag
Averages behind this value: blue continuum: 10.6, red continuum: 10.8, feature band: 10.5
